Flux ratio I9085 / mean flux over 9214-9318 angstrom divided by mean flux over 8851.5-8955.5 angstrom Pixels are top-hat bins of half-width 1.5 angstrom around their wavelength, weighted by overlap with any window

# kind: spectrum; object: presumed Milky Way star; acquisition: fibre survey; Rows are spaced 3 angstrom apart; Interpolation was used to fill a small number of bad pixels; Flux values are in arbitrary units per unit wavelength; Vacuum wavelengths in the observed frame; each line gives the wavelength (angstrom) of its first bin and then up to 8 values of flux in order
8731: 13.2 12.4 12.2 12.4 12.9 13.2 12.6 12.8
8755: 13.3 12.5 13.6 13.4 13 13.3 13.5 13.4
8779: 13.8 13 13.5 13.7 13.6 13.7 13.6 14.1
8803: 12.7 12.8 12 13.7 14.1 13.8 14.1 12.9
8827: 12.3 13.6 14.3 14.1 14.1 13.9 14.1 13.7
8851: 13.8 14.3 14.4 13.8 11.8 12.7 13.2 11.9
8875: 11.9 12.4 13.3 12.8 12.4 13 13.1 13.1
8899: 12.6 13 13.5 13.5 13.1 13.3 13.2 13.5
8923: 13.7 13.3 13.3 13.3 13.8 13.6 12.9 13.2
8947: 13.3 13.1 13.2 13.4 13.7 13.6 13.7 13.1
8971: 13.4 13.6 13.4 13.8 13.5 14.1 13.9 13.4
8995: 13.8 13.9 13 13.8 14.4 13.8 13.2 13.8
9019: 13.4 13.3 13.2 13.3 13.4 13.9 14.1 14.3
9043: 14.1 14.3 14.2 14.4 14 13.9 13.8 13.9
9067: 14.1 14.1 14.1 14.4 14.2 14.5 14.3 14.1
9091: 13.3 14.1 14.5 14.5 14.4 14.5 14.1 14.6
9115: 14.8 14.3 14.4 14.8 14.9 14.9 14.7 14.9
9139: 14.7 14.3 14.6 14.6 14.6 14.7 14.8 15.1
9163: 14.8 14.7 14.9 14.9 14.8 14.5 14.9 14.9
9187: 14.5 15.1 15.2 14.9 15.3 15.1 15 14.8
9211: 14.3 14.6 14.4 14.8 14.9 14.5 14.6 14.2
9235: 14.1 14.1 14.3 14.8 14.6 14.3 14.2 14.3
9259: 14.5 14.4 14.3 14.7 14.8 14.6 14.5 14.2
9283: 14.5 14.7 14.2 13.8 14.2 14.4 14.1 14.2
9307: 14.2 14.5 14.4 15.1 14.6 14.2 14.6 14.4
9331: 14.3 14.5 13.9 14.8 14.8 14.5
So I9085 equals 1.1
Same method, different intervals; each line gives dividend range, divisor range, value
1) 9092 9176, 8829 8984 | 1.10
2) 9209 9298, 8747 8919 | 1.09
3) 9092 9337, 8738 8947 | 1.10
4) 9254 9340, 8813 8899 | 1.08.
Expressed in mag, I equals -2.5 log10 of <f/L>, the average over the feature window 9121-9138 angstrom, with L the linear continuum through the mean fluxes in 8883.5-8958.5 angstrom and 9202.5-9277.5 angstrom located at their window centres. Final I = -0.06 mag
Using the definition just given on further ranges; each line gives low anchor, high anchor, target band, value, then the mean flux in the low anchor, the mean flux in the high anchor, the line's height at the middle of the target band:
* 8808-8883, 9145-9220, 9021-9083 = 0.02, 13.4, 14.8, 14.2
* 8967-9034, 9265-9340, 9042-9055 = -0.04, 13.6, 14.4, 13.7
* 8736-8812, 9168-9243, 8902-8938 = 0.02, 13.2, 14.7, 13.7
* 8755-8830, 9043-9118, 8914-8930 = 0.03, 13.3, 14.2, 13.7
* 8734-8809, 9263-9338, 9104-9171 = -0.05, 13.2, 14.4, 14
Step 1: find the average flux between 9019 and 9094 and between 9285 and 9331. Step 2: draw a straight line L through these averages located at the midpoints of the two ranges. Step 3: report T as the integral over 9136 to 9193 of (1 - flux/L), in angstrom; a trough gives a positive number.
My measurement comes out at -2.5 angstrom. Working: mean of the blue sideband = 14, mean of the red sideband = 14.4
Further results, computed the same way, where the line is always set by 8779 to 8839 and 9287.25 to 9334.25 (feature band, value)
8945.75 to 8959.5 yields 0.4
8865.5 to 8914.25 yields 2.7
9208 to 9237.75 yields -0.6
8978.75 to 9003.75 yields 0.2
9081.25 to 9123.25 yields -1.0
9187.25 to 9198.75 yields -0.7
